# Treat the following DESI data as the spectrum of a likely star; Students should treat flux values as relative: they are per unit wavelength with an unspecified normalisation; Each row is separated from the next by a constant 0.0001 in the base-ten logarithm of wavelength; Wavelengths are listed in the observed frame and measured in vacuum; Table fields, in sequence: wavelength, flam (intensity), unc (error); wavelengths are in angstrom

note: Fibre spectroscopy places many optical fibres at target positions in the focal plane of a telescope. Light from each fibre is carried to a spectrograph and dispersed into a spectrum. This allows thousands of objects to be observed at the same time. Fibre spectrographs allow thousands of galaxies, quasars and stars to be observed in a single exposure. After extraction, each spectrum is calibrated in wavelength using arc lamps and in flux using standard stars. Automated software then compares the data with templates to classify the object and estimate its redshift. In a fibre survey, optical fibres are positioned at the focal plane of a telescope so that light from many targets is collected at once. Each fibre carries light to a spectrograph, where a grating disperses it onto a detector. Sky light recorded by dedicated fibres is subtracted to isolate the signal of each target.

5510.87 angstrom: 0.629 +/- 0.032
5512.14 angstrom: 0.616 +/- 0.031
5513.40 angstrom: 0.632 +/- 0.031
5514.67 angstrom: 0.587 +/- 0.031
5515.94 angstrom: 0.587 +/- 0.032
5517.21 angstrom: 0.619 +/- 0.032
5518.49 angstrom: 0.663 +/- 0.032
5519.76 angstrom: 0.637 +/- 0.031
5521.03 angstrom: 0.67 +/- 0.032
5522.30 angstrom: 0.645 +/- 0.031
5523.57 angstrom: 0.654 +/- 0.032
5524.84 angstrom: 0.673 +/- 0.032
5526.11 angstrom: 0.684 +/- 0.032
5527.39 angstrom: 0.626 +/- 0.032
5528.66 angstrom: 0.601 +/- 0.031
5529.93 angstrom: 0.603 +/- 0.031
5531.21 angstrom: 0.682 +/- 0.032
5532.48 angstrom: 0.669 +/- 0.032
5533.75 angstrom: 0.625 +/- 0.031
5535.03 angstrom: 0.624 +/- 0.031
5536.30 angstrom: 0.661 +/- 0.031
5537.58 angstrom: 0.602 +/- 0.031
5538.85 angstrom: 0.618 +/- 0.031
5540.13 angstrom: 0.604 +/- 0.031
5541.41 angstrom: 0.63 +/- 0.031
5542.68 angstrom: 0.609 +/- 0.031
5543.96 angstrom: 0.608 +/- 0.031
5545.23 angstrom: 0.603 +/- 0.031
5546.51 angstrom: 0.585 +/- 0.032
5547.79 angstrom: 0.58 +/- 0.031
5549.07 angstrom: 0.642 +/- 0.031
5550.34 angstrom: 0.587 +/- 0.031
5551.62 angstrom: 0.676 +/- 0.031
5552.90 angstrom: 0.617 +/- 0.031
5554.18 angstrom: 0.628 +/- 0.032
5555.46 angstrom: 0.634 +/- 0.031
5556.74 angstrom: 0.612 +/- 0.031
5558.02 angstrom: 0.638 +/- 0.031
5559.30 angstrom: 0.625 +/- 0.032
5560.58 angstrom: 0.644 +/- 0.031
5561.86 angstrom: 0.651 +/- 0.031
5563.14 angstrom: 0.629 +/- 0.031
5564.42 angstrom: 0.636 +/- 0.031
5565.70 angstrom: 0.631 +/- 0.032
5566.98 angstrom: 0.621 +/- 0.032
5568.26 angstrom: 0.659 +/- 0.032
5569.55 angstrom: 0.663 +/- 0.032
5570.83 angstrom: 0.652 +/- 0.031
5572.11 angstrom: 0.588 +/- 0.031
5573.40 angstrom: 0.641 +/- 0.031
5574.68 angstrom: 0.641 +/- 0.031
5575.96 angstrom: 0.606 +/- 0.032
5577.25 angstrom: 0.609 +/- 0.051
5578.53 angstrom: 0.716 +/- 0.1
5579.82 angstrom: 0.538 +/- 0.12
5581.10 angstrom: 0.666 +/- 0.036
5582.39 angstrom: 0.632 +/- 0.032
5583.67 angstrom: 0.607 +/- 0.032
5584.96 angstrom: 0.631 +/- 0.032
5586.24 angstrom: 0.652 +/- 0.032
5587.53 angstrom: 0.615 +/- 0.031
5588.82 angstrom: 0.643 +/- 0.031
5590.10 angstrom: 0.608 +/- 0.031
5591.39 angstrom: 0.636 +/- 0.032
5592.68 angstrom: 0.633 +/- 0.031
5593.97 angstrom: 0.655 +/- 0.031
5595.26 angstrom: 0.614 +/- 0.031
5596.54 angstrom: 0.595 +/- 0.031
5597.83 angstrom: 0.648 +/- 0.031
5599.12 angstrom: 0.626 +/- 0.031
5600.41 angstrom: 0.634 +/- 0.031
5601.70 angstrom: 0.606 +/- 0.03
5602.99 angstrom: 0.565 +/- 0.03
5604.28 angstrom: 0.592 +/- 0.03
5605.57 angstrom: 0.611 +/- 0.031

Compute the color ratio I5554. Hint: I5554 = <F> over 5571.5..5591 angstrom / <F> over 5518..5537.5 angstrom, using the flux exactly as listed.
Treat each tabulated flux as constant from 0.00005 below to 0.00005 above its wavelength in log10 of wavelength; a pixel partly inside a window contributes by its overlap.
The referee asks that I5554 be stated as 0.97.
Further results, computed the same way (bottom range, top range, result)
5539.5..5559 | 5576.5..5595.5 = 1.02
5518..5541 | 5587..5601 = 0.98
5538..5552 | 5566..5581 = 1.03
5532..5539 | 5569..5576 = 1.00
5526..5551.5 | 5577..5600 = 1.01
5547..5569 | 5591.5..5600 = 1.00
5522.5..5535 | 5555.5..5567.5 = 0.98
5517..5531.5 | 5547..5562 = 0.97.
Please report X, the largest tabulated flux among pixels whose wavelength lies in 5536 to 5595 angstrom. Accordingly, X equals 0.716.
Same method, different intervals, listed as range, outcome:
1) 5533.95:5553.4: 0.676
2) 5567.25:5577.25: 0.663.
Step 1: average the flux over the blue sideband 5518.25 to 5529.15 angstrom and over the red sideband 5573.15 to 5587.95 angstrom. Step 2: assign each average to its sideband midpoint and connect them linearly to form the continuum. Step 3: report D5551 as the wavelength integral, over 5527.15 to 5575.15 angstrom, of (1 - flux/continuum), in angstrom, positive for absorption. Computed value 1.0 angstrom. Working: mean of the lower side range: 0.651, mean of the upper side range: 0.63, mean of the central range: 0.628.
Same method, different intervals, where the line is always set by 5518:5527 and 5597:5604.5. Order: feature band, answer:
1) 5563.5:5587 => -0.2 angstrom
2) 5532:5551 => 0.9 angstrom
